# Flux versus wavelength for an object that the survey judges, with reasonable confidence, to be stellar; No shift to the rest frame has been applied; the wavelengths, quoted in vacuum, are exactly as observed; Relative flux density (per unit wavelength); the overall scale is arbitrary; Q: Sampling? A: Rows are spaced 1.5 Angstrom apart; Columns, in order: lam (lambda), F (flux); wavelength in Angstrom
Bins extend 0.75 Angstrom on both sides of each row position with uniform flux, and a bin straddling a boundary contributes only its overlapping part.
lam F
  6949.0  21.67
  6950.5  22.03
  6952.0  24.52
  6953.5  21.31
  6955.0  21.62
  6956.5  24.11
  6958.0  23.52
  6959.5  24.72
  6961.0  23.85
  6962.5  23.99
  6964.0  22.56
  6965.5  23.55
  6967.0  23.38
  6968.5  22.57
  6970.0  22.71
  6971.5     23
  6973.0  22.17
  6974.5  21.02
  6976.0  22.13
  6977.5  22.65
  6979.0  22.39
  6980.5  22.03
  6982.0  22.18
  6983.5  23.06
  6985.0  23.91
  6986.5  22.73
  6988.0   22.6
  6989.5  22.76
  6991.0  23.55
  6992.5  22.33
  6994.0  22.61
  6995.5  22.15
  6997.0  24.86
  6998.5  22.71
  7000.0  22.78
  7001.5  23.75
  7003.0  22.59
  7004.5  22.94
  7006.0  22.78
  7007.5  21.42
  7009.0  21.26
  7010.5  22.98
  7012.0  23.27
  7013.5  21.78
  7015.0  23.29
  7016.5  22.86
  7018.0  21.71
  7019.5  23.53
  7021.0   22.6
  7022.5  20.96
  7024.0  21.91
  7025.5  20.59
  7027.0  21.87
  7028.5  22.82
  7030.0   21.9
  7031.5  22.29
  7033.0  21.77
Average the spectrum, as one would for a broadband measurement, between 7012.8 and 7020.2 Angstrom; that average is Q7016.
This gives 22.6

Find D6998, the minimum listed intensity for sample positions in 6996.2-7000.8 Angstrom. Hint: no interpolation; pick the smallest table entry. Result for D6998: 22.71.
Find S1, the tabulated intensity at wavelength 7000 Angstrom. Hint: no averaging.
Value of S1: 22.78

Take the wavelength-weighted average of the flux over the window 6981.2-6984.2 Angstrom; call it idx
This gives 22.6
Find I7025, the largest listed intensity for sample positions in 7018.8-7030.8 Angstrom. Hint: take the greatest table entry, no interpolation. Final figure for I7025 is 23.53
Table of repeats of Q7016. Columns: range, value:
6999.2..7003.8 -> 23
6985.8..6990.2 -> 22.7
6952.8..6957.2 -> 22.3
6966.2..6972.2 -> 22.9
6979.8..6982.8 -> 22.1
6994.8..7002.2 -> 23.3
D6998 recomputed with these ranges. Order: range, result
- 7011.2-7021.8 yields 21.71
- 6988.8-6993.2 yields 22.33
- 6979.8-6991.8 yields 22.03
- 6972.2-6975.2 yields 21.02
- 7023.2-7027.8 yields 20.59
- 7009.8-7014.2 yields 21.78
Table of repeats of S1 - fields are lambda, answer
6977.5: 22.65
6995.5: 22.15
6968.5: 22.57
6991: 23.55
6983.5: 23.06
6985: 23.91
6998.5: 22.71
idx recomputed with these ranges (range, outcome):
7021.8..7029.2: 21.6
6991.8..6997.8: 23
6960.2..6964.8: 23.5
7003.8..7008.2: 22.4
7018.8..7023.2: 22.4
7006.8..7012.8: 22.2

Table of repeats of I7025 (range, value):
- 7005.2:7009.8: 22.78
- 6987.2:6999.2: 24.86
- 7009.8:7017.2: 23.29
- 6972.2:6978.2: 22.65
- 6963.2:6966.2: 23.55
